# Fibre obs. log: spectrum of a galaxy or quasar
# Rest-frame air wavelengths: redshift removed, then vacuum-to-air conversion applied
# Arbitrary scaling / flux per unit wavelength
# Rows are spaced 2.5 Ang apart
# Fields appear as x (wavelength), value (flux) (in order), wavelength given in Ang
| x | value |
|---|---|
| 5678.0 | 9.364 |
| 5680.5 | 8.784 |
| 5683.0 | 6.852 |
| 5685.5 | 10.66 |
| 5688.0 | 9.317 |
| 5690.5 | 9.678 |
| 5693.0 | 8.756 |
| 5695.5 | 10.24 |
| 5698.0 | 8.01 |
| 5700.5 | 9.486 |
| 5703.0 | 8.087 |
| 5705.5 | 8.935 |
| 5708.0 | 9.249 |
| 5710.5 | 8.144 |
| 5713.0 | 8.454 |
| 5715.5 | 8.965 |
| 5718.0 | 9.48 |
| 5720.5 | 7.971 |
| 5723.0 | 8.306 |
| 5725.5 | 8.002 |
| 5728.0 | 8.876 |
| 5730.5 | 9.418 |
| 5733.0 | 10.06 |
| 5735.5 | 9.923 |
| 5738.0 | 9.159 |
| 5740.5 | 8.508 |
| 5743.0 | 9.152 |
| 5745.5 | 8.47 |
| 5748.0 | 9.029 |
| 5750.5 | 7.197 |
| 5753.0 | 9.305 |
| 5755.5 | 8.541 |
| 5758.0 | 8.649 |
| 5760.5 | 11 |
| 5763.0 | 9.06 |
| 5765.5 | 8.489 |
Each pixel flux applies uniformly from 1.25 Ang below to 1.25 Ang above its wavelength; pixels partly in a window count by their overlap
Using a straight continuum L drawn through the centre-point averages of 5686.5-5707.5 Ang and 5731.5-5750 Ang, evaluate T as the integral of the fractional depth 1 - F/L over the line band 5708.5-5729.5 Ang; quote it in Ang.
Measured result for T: 1.2 Ang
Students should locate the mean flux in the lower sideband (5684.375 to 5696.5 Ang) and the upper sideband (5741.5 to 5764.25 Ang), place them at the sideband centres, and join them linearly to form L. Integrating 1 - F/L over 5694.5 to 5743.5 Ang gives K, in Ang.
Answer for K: 2.3 Ang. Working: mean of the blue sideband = 9.71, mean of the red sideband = 8.93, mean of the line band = 8.91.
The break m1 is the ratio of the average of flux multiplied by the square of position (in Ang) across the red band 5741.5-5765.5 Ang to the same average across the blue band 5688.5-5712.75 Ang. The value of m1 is 1.0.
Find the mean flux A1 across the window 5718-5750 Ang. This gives 8.89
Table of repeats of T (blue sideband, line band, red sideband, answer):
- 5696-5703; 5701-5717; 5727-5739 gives 0.53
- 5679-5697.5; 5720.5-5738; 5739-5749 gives -0.27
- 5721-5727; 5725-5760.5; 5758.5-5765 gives -0.29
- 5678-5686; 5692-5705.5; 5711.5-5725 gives -0.44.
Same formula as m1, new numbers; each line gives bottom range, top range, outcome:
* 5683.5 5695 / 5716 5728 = 0.91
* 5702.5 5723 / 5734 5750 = 1.05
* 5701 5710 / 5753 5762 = 1.09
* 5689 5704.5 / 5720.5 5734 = 0.99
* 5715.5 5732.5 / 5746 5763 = 1.03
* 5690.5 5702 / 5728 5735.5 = 1.06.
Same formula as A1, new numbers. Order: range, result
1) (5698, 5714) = 8.67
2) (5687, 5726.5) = 8.82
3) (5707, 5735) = 8.84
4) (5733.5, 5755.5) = 8.87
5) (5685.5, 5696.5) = 9.61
